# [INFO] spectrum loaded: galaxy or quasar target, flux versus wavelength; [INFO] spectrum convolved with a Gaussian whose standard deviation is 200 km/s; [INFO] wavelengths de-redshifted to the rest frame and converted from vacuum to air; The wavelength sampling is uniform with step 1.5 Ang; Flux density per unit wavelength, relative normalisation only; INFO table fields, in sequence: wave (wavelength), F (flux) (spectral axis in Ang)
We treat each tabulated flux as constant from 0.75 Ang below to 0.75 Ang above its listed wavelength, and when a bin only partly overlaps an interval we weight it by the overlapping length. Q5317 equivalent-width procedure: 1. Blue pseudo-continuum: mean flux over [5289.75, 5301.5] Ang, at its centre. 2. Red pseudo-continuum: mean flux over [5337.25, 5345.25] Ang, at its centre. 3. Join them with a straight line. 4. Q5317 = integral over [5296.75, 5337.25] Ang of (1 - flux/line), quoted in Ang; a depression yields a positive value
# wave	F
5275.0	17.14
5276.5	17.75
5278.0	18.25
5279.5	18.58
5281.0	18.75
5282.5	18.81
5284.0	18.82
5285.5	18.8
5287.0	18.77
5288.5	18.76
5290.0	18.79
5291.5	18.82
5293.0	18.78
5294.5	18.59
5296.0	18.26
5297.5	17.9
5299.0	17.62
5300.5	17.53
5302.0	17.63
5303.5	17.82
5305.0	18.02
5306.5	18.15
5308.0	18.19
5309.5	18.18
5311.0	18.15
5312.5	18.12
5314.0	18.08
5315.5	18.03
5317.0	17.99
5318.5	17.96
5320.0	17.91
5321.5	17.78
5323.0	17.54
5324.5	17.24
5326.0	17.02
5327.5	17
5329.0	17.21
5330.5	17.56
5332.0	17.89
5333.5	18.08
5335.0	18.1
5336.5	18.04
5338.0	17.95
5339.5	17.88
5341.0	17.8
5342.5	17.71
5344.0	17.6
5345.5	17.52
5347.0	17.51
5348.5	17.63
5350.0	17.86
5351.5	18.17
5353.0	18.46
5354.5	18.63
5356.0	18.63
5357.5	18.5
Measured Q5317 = 0.50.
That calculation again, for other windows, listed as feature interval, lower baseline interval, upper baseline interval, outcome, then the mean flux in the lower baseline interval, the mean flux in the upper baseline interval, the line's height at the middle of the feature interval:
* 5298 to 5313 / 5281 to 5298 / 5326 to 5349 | 0.3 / 18.7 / 17.7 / 18.3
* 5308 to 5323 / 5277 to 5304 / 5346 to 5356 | 0.2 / 18.4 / 18.1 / 18.3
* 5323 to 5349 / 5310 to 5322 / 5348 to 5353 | 0.5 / 18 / 18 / 18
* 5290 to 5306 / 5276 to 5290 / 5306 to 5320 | 0.2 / 18.6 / 18.1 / 18.3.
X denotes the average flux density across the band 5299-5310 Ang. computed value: 17.9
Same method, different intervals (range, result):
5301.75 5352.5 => 17.8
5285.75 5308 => 18.3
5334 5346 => 17.8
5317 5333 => 17.5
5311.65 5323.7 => 17.9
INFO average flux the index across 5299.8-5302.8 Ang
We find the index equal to 17.6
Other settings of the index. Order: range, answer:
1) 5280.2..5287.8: 18.8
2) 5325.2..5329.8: 17.1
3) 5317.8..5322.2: 17.9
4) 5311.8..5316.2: 18.1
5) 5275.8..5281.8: 18.3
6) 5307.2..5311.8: 18.2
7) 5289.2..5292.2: 18.8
